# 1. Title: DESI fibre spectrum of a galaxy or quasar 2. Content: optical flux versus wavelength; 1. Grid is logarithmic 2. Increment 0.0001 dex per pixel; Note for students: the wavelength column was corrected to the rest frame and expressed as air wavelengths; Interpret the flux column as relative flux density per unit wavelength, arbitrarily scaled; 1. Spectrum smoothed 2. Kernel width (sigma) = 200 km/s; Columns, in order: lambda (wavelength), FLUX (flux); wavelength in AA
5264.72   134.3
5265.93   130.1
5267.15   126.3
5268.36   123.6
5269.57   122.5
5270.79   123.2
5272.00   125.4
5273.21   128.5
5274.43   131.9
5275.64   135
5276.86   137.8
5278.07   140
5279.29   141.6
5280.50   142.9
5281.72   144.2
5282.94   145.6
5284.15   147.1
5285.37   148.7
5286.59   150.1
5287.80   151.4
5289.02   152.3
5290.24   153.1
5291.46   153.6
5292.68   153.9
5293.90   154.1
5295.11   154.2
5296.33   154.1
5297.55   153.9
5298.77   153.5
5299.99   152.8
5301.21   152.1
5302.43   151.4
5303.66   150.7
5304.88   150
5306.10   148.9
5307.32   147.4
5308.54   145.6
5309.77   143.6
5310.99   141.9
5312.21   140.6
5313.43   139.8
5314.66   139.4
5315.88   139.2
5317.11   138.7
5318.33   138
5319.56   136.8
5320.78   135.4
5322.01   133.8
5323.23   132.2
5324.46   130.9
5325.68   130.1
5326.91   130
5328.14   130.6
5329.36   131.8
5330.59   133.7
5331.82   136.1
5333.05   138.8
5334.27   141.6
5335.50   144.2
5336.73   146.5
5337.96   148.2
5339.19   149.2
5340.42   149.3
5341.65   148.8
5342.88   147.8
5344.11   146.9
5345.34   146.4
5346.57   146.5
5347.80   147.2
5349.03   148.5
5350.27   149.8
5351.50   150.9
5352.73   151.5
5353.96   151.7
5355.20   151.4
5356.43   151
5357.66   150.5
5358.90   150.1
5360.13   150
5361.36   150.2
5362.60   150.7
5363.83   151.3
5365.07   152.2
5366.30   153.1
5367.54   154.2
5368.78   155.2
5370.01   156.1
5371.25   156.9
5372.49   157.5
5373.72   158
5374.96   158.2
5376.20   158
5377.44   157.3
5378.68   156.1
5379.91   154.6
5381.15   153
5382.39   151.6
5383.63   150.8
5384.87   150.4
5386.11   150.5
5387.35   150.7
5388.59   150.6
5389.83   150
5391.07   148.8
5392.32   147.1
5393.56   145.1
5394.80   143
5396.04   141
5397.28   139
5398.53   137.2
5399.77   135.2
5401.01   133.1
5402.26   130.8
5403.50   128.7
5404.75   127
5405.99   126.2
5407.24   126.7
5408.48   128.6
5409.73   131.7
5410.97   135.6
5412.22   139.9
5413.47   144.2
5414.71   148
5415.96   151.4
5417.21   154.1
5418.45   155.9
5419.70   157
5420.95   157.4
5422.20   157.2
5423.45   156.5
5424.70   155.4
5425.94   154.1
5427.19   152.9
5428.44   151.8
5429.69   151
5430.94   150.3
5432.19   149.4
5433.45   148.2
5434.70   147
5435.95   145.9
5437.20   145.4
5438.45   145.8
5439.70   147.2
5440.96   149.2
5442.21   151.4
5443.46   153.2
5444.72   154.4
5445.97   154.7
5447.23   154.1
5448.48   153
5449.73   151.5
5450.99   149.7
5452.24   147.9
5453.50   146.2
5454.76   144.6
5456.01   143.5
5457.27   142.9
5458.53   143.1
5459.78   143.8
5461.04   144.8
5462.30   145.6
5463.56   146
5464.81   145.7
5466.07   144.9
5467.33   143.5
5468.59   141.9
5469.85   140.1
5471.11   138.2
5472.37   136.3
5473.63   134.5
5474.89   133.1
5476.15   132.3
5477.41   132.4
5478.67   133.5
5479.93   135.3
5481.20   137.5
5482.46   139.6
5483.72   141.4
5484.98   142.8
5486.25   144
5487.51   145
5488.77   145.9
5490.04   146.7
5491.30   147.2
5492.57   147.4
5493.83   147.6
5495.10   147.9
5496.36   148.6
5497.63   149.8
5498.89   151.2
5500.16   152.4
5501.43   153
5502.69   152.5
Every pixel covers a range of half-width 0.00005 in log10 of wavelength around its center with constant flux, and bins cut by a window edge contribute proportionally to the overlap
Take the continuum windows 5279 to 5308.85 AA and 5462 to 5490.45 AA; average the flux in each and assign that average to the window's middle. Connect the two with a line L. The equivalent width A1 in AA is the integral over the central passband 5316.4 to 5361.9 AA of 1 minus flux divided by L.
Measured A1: 1.4 AA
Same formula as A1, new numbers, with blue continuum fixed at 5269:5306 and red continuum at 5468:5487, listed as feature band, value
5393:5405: 0.4 AA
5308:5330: 1.1 AA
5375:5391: -1.3 AA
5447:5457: -0.7 AA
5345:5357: -0.6 AA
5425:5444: -1.4 AA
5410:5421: -0.6 AA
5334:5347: -0.4 AA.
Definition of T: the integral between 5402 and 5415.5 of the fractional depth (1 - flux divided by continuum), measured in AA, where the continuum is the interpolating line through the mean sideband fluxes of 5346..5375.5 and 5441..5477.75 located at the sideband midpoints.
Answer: 1.4 AA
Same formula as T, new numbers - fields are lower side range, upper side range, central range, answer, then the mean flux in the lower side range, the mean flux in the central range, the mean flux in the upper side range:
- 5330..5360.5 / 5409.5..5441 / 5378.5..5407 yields 1.05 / 147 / 143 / 150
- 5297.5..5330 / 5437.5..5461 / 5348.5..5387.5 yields -2.37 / 141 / 153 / 149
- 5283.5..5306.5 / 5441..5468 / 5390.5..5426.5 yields 1.55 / 152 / 143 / 148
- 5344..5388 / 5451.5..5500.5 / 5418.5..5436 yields -0.68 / 152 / 153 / 143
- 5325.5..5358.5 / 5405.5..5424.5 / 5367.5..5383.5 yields -1.22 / 145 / 156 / 145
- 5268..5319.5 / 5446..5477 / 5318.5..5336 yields 1.11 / 144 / 135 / 144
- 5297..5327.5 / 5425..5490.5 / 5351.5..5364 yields -0.67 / 142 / 151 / 145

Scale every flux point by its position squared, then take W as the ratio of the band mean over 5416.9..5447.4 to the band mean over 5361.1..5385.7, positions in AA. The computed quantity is 1.01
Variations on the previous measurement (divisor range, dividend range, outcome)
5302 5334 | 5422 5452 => 1.14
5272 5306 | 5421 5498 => 1.06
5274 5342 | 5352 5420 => 1.05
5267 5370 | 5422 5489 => 1.06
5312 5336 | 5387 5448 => 1.11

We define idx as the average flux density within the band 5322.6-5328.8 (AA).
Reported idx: 131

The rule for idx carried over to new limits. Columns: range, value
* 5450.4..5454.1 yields 148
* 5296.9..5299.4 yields 154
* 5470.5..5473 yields 137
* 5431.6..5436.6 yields 147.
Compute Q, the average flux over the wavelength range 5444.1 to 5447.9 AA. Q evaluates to 154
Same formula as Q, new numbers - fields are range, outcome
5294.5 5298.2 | 154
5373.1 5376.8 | 158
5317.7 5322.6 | 136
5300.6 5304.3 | 151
